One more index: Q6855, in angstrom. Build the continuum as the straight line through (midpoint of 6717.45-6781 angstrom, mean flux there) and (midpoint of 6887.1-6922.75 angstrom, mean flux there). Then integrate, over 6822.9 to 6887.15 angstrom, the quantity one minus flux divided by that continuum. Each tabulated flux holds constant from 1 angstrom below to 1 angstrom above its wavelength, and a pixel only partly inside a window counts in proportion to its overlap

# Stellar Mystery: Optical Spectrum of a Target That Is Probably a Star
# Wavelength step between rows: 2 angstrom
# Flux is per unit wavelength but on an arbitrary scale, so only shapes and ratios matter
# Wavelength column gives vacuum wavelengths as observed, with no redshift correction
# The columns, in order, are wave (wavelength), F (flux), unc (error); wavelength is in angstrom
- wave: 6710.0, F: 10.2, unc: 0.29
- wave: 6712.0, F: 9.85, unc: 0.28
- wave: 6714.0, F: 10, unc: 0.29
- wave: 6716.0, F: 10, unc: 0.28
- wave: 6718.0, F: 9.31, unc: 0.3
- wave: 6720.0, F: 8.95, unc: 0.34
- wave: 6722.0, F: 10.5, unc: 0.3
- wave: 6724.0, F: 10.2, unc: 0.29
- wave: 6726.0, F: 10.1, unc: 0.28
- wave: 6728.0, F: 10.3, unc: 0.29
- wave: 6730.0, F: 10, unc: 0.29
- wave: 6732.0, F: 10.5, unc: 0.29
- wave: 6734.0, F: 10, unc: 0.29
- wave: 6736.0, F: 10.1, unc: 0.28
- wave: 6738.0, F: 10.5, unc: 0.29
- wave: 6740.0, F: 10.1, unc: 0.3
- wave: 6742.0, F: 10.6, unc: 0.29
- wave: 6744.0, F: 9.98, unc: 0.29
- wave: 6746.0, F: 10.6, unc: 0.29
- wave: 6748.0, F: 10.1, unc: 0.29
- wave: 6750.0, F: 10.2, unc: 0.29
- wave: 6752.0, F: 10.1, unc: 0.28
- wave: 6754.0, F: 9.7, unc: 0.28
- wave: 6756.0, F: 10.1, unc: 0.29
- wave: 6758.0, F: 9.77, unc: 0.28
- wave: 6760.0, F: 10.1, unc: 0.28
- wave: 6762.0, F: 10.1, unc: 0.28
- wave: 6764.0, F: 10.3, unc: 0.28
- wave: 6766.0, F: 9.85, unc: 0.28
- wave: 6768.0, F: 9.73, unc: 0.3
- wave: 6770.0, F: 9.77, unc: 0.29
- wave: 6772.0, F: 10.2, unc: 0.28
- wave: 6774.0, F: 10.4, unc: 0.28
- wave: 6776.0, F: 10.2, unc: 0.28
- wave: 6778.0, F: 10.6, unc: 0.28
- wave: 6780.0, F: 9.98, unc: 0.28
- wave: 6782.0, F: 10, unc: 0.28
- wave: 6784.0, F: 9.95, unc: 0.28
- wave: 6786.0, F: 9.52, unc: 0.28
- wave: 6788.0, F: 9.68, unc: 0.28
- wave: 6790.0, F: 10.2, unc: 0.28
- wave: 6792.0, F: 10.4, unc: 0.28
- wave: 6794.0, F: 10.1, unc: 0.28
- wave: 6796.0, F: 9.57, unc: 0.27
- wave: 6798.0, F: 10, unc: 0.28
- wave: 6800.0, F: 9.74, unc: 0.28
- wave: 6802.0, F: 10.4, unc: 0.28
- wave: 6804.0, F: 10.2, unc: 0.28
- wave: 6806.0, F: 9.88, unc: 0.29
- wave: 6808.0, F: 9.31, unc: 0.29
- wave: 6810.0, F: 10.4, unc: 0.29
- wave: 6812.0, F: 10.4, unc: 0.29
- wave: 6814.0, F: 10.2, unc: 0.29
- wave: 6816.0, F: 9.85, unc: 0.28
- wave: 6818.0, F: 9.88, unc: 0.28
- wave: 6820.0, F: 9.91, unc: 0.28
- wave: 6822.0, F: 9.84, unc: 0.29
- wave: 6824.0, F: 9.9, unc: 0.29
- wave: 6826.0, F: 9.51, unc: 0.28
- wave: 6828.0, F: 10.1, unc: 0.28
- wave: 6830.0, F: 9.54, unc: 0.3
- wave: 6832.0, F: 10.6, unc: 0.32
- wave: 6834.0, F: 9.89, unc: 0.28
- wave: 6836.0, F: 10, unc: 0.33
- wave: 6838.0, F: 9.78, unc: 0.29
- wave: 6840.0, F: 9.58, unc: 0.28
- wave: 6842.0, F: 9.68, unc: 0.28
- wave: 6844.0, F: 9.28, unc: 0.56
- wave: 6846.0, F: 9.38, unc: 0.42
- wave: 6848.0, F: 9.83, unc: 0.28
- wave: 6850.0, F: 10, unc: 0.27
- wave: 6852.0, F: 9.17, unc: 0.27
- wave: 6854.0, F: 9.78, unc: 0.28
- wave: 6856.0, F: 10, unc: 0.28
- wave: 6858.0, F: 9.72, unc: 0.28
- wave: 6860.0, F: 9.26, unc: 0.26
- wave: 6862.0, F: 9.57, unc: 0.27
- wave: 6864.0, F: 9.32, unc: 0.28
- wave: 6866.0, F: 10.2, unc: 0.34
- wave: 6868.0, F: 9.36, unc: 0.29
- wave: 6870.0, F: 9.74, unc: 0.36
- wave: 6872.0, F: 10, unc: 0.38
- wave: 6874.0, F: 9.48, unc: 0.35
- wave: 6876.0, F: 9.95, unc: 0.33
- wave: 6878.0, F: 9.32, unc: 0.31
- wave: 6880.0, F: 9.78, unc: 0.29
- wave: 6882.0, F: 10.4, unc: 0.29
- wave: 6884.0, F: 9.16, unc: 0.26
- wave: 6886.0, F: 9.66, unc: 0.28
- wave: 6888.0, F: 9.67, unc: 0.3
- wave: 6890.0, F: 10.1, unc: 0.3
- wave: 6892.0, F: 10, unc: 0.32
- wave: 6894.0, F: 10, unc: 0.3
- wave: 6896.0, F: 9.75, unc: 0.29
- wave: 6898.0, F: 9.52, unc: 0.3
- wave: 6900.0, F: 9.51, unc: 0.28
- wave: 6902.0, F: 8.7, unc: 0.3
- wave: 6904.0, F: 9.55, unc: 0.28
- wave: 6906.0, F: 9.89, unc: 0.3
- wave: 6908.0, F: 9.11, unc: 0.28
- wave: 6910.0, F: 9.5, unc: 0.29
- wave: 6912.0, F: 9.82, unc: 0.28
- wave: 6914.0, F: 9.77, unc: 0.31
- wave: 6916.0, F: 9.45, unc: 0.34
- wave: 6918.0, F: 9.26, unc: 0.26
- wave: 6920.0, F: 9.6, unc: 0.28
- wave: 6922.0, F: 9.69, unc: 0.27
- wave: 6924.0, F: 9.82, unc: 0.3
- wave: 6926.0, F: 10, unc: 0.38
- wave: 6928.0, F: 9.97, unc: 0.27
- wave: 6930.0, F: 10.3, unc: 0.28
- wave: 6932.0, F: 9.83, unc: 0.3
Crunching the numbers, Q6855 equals 0.3 angstrom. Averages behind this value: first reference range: 10.1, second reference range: 9.6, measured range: 9.72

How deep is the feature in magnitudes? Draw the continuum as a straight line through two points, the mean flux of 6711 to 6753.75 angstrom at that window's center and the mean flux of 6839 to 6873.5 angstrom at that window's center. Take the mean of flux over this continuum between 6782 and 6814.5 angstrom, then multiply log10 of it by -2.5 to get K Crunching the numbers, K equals -0.02 mag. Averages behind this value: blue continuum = 10.1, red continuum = 9.64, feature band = 9.99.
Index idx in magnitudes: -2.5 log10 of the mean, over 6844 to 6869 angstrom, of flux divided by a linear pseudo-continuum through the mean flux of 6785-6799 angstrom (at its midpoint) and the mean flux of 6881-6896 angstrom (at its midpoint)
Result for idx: 0.028 mag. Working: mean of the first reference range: 9.92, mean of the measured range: 9.62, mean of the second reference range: 9.85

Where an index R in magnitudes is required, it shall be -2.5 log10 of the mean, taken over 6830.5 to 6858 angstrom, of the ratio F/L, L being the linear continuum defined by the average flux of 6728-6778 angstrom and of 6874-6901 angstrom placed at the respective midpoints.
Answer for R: 0.01 mag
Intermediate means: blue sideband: 10.1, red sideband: 9.75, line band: 9.76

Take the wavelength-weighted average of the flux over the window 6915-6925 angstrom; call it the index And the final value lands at 9.56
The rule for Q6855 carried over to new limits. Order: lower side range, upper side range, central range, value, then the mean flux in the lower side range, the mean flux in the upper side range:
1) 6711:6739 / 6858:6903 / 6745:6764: -0.3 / 10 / 9.66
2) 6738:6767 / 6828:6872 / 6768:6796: -0.1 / 10.1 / 9.72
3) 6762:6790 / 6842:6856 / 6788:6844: -0.8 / 10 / 9.61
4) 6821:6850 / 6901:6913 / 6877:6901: -0.6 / 9.79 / 9.43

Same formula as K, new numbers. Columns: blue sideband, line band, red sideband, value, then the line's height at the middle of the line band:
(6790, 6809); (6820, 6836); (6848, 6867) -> -0.01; 9.83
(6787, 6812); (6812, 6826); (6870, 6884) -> 0.00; 9.95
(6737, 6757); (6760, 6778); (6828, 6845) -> 0.00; 10.1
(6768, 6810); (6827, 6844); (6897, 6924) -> -0.01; 9.81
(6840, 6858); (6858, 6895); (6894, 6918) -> -0.02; 9.58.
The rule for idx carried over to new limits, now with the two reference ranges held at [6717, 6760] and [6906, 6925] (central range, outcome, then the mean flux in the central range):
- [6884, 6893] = -0.01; 9.78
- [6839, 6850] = 0.02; 9.59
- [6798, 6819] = -0.02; 10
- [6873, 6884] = -0.01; 9.73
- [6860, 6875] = 0.01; 9.64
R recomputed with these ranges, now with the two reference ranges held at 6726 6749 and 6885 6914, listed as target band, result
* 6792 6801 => 0.01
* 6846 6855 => 0.02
